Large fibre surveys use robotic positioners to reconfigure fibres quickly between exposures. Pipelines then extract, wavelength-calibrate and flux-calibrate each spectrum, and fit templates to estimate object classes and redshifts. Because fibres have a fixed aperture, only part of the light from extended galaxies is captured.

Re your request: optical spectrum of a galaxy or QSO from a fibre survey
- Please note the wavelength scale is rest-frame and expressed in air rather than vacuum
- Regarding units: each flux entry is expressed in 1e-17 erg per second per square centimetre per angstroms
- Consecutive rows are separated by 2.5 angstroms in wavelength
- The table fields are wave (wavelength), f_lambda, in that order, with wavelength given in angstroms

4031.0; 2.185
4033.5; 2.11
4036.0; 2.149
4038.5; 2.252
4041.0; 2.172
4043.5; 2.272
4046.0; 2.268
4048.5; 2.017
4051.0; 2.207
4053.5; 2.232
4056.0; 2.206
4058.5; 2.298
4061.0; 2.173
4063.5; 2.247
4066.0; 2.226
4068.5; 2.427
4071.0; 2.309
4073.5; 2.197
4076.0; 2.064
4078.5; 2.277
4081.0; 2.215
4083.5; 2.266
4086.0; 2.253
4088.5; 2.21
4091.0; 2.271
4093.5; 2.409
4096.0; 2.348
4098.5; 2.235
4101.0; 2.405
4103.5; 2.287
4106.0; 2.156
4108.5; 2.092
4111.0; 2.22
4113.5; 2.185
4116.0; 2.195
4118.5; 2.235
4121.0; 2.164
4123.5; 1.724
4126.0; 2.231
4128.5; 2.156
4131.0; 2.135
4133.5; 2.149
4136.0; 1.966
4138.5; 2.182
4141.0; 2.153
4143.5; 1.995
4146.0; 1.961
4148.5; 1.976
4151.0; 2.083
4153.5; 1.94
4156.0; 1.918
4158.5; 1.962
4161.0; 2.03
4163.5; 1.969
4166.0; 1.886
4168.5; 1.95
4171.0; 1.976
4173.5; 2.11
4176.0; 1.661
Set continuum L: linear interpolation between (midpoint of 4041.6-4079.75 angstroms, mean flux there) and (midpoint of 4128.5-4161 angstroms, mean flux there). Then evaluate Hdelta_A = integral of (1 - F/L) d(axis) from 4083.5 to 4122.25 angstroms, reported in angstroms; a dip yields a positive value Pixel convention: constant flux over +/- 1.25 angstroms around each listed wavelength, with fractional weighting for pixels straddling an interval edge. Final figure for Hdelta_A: -2.0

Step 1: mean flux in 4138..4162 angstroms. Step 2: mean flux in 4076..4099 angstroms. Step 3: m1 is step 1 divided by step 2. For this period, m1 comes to 0.9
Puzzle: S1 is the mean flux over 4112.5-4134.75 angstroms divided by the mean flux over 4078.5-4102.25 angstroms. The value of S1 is 0.93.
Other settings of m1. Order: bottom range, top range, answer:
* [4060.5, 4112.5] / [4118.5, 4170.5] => 0.90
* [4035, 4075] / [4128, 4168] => 0.91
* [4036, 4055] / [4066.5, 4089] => 1.02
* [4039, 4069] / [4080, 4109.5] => 1.02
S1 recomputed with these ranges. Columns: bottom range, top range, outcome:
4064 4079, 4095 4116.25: 0.99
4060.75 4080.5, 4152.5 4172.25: 0.87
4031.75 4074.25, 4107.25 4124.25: 0.96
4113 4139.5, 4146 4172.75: 0.93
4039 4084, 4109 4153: 0.94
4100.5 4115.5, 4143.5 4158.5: 0.89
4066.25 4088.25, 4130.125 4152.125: 0.92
